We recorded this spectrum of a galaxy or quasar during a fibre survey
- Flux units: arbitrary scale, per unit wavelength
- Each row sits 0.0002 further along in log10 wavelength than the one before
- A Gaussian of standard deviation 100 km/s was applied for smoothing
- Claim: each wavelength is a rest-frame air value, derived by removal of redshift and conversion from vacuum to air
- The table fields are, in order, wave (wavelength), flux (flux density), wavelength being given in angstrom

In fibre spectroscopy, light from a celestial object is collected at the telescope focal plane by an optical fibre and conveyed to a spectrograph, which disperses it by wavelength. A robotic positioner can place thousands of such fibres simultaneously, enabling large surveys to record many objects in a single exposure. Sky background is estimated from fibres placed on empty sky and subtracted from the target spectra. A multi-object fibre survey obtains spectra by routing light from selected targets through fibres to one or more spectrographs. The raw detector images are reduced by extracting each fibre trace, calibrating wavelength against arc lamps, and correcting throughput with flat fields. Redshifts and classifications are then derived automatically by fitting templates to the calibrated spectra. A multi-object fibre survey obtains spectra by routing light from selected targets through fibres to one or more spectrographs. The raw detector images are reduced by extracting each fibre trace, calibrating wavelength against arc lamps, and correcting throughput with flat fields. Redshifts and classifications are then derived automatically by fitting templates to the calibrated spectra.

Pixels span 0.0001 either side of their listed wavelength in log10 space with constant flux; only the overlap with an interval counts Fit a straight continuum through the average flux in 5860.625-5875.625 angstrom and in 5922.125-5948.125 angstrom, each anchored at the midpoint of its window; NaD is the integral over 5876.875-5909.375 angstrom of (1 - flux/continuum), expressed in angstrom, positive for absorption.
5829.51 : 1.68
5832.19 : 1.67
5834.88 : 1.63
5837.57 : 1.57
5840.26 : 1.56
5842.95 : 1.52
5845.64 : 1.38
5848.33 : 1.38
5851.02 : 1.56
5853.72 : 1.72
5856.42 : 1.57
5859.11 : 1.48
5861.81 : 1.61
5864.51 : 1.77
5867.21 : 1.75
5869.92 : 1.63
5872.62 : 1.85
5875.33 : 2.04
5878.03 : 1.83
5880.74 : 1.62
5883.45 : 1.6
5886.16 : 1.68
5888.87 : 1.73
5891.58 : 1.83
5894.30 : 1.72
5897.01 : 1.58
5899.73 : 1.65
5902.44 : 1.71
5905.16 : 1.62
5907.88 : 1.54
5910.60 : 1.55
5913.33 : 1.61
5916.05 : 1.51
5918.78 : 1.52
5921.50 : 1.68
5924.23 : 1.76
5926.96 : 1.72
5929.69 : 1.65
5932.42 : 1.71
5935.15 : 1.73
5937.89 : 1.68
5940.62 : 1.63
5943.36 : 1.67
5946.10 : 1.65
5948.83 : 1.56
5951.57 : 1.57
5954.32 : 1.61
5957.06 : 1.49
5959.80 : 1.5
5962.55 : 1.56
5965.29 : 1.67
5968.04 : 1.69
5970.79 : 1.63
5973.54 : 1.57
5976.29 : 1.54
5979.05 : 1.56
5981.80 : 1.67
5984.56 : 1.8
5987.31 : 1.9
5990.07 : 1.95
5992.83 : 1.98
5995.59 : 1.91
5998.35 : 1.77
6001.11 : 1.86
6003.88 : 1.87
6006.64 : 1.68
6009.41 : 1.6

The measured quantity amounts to 1.1 angstrom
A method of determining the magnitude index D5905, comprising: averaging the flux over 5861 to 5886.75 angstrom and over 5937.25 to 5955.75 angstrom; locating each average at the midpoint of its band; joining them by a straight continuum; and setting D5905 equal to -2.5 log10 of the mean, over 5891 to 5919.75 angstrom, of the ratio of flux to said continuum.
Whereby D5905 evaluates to 0.05 mag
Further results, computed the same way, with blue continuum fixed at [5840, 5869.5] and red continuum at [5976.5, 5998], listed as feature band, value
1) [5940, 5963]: 0.11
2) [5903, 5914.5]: 0.05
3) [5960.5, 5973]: 0.09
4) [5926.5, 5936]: 0.01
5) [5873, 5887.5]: -0.09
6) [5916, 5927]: 0.03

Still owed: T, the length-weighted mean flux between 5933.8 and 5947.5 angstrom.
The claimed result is 1.67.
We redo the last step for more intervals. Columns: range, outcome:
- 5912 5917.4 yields 1.56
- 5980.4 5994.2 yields 1.86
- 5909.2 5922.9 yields 1.57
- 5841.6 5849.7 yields 1.43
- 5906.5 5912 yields 1.54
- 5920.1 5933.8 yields 1.7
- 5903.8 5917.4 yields 1.57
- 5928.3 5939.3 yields 1.69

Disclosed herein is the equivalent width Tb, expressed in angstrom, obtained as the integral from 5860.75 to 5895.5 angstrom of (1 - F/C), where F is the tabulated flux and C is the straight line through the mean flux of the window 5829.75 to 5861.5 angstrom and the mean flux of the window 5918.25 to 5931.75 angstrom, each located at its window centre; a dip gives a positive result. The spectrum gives -3.0 angstrom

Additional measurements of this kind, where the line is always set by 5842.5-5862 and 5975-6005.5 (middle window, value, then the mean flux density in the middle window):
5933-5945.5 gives 0.1 angstrom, 1.68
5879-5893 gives -0.9 angstrom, 1.7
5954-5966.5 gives 1.3 angstrom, 1.56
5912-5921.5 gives 0.5 angstrom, 1.57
